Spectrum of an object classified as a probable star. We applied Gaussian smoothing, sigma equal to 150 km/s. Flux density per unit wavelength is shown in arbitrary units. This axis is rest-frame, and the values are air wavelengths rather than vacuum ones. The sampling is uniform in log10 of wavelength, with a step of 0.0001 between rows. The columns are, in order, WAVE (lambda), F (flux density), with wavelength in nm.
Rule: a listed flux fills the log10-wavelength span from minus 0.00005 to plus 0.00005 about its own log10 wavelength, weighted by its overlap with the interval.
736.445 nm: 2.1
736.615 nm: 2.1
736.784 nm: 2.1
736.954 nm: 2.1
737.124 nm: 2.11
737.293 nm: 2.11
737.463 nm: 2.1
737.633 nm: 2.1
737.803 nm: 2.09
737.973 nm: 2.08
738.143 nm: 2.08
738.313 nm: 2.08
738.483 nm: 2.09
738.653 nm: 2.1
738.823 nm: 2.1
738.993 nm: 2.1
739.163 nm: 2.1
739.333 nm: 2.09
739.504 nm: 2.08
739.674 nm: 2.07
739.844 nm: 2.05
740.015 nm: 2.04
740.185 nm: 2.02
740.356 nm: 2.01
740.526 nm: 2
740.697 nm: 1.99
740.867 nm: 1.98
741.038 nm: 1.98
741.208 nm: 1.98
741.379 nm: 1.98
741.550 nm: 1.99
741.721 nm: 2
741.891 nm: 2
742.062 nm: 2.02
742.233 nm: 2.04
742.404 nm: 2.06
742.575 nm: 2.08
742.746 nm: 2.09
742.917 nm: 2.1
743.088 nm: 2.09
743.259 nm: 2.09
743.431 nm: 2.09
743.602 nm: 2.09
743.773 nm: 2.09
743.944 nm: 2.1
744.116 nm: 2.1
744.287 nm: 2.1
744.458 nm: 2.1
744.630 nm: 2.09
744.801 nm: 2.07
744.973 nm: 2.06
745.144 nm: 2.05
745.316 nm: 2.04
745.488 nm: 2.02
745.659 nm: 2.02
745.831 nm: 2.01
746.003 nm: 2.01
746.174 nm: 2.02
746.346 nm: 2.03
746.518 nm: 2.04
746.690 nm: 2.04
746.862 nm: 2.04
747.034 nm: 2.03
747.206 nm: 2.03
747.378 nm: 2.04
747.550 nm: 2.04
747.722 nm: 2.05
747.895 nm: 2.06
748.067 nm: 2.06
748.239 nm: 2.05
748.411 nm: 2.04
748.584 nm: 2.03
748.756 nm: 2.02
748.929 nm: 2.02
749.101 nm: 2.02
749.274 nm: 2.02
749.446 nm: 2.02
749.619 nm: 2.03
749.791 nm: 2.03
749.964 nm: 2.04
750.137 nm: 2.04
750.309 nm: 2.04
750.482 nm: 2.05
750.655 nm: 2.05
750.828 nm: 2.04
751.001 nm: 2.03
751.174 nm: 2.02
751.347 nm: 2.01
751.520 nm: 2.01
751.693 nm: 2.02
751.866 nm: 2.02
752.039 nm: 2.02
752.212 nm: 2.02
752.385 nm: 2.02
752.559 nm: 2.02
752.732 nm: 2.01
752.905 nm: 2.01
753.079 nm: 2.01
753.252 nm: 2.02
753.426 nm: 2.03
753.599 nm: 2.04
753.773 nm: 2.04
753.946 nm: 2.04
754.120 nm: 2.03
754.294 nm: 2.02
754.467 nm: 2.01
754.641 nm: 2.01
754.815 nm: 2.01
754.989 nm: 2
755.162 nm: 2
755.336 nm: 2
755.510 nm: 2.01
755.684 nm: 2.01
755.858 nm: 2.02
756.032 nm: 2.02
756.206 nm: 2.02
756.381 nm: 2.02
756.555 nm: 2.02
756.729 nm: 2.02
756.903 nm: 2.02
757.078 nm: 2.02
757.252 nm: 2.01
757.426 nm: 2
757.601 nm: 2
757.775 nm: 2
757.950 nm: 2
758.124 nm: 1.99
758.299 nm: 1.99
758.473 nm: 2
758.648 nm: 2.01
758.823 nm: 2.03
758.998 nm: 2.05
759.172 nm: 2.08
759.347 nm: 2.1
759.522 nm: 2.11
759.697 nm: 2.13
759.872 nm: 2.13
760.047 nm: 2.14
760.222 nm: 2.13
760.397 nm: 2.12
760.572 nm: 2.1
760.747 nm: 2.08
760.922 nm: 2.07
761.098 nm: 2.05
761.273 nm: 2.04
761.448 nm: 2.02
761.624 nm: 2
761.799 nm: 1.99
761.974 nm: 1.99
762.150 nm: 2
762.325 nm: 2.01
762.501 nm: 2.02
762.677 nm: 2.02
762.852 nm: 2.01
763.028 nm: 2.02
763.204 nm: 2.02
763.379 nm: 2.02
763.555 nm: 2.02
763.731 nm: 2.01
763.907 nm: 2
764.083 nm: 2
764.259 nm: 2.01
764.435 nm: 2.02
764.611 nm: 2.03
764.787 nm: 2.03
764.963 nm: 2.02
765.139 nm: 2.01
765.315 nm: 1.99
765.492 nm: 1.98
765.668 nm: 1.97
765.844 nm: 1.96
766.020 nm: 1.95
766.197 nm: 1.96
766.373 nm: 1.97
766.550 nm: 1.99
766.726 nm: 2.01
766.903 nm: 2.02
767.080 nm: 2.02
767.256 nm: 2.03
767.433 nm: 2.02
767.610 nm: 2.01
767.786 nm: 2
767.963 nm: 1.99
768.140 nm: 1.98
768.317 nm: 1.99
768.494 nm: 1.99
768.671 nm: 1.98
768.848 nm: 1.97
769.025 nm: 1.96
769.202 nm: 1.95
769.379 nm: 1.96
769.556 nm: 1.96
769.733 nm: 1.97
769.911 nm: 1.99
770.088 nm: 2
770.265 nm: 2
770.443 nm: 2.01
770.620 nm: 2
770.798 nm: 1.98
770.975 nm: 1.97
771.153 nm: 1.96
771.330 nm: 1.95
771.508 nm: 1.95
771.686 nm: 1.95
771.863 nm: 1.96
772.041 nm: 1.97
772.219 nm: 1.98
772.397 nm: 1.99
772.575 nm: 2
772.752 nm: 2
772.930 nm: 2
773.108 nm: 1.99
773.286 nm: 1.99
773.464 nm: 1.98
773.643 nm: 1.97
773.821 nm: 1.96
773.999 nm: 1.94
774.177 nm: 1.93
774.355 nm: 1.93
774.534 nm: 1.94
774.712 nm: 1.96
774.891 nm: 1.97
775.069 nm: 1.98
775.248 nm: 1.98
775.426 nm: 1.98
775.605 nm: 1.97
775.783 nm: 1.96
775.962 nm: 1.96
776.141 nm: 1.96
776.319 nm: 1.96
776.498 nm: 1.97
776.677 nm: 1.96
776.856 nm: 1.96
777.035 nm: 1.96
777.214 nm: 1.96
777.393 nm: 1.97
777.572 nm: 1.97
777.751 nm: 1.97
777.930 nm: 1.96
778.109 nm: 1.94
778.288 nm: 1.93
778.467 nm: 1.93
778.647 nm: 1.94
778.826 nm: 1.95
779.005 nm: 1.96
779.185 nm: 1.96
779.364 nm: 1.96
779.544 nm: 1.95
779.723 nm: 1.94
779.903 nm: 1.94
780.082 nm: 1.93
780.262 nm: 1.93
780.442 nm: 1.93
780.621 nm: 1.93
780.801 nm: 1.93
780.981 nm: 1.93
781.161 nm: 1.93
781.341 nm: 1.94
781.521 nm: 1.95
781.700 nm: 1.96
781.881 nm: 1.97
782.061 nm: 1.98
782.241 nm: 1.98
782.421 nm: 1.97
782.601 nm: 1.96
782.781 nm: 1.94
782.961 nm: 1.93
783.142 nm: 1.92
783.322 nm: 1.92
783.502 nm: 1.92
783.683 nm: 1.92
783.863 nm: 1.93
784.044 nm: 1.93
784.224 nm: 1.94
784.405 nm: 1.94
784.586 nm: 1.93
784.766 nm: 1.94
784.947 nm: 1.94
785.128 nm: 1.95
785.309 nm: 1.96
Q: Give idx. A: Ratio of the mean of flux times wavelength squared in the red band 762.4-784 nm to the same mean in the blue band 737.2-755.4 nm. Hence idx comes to 1.0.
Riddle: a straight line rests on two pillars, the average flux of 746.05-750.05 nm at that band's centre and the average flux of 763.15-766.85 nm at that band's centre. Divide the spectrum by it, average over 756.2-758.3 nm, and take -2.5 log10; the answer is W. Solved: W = 0.00 mag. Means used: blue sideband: 2.03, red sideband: 2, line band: 2.01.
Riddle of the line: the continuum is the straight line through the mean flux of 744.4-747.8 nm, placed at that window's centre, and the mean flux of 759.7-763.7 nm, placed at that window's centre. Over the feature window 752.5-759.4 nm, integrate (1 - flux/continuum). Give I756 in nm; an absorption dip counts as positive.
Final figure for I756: 0.09 nm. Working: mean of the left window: 2.04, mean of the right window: 2.05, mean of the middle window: 2.02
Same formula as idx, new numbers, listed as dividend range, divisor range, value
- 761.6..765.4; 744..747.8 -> 1.03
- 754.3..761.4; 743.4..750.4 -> 1.03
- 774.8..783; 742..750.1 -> 1.04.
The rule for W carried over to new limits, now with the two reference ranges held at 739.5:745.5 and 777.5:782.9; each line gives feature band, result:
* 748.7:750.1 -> 0.00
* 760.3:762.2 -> -0.02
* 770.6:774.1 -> 0.00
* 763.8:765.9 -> -0.01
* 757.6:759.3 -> -0.01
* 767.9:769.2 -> 0.00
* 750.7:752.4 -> 0.00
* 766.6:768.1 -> -0.02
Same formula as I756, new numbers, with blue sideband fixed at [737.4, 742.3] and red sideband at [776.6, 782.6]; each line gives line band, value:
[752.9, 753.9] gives -0.01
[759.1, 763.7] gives -0.14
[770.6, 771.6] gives 0.00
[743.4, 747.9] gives -0.05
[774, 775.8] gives 0.00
